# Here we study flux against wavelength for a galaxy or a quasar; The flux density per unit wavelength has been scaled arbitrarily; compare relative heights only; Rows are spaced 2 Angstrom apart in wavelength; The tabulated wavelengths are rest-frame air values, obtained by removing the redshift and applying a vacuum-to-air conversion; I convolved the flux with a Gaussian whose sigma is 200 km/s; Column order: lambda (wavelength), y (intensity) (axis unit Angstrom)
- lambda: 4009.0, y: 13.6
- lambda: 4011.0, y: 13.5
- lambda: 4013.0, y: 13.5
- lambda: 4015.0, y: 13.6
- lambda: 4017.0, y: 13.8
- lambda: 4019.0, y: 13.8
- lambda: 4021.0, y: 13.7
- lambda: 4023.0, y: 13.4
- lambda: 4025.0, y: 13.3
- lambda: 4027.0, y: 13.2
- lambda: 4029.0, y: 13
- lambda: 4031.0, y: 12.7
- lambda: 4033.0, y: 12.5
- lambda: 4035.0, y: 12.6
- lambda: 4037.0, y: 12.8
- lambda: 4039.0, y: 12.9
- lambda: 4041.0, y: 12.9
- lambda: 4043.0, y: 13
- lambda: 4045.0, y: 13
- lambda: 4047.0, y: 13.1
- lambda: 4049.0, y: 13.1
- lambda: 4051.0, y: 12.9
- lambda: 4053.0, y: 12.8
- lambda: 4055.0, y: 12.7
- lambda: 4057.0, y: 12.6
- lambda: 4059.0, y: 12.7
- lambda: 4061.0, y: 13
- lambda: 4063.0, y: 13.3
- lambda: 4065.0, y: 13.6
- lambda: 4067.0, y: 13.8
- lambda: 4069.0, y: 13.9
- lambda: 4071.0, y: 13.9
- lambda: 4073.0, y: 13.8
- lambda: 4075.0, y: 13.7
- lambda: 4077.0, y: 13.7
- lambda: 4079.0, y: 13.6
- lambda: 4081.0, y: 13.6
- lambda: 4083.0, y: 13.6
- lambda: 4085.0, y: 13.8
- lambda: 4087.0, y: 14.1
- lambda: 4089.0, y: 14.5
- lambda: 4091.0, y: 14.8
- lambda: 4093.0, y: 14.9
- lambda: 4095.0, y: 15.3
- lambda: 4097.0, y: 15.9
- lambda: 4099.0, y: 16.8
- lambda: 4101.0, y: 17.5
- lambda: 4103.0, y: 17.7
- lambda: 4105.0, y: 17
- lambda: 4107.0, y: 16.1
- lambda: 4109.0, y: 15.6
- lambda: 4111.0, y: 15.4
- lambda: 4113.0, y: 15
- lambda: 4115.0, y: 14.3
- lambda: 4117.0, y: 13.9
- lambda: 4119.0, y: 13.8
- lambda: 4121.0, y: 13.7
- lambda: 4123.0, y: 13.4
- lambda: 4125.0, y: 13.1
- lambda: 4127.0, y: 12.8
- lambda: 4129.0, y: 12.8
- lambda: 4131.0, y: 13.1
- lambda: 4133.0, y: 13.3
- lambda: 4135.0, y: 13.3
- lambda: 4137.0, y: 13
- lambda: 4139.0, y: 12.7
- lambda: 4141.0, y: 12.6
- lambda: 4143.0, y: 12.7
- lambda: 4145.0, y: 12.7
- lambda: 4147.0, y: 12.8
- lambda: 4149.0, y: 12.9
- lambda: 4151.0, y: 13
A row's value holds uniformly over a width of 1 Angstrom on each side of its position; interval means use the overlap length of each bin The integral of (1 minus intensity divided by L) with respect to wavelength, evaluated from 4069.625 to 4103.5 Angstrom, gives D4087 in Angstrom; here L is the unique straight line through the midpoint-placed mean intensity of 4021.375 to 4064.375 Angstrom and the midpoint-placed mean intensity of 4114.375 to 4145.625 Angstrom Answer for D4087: -4.3 Angstrom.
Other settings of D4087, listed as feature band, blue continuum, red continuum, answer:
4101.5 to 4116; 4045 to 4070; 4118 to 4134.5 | -2.97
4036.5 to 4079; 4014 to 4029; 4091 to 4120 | 3.56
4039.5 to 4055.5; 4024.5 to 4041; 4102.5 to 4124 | 0.38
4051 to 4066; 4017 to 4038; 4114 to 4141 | 0.26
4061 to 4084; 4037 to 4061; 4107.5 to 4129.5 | -0.65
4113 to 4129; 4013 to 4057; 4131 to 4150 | -0.84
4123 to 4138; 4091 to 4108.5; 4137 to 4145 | 0.59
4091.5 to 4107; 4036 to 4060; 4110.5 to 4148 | -3.74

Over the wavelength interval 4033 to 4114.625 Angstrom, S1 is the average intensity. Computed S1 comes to 14.1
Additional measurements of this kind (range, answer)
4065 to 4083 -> 13.7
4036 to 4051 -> 13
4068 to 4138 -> 14.4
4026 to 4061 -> 12.9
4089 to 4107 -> 16.1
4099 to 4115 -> 16.2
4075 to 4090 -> 13.8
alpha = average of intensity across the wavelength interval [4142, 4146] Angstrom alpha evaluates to 12.7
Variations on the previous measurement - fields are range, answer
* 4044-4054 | 13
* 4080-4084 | 13.6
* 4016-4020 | 13.8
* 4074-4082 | 13.7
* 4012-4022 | 13.7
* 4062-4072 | 13.7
